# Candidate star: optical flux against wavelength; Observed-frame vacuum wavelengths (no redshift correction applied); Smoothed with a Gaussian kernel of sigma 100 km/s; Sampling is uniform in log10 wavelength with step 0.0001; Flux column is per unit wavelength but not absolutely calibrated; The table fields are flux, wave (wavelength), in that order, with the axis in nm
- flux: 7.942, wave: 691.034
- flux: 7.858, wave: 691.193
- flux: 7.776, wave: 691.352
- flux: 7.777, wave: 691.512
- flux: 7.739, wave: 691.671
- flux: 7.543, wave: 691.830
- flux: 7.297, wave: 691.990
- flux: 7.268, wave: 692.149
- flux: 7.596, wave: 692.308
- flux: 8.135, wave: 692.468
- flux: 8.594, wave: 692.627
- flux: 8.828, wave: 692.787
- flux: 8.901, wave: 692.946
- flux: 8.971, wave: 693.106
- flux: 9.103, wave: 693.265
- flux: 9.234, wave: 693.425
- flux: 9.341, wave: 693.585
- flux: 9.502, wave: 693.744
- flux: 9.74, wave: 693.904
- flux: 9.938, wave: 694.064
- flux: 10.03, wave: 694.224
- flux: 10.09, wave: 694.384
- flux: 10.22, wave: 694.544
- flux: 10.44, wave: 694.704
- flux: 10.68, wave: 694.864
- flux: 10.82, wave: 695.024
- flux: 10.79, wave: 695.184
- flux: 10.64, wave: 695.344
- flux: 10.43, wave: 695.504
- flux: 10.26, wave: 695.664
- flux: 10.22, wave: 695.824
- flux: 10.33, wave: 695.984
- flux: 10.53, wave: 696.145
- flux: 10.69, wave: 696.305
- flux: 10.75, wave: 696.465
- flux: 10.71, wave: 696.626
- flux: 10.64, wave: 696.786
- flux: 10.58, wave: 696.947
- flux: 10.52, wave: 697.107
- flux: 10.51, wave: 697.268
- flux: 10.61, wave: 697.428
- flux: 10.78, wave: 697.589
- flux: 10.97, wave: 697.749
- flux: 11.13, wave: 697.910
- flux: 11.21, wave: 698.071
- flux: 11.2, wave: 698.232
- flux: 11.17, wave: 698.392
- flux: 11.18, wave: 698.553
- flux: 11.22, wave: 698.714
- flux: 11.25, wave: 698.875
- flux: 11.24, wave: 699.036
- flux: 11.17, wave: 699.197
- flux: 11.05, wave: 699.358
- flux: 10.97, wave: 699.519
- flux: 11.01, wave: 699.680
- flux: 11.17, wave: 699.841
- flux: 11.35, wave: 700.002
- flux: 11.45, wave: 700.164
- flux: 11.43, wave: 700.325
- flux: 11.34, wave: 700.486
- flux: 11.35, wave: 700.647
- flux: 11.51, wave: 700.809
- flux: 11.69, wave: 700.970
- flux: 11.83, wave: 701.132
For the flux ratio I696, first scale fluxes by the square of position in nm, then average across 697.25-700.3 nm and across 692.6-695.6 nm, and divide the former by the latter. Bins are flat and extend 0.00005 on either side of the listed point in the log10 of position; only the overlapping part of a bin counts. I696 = 1.14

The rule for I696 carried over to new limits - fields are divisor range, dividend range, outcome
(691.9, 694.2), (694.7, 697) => 1.21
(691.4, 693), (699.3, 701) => 1.45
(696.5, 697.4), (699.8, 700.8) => 1.08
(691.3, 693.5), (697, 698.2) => 1.34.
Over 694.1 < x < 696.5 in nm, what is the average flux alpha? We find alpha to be 10.4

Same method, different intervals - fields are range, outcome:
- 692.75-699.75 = 10.5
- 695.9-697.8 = 10.6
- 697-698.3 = 10.9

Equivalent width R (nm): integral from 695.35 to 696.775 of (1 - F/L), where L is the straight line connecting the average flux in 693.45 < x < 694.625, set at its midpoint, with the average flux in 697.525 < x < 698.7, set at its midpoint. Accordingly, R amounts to -0.01 nm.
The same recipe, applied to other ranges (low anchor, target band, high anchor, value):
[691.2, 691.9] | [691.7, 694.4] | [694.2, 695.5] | 0.06 nm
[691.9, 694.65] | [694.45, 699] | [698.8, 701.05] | -0.25 nm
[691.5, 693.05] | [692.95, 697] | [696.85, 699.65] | -0.36 nm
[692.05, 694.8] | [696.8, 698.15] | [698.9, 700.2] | -0.04 nm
